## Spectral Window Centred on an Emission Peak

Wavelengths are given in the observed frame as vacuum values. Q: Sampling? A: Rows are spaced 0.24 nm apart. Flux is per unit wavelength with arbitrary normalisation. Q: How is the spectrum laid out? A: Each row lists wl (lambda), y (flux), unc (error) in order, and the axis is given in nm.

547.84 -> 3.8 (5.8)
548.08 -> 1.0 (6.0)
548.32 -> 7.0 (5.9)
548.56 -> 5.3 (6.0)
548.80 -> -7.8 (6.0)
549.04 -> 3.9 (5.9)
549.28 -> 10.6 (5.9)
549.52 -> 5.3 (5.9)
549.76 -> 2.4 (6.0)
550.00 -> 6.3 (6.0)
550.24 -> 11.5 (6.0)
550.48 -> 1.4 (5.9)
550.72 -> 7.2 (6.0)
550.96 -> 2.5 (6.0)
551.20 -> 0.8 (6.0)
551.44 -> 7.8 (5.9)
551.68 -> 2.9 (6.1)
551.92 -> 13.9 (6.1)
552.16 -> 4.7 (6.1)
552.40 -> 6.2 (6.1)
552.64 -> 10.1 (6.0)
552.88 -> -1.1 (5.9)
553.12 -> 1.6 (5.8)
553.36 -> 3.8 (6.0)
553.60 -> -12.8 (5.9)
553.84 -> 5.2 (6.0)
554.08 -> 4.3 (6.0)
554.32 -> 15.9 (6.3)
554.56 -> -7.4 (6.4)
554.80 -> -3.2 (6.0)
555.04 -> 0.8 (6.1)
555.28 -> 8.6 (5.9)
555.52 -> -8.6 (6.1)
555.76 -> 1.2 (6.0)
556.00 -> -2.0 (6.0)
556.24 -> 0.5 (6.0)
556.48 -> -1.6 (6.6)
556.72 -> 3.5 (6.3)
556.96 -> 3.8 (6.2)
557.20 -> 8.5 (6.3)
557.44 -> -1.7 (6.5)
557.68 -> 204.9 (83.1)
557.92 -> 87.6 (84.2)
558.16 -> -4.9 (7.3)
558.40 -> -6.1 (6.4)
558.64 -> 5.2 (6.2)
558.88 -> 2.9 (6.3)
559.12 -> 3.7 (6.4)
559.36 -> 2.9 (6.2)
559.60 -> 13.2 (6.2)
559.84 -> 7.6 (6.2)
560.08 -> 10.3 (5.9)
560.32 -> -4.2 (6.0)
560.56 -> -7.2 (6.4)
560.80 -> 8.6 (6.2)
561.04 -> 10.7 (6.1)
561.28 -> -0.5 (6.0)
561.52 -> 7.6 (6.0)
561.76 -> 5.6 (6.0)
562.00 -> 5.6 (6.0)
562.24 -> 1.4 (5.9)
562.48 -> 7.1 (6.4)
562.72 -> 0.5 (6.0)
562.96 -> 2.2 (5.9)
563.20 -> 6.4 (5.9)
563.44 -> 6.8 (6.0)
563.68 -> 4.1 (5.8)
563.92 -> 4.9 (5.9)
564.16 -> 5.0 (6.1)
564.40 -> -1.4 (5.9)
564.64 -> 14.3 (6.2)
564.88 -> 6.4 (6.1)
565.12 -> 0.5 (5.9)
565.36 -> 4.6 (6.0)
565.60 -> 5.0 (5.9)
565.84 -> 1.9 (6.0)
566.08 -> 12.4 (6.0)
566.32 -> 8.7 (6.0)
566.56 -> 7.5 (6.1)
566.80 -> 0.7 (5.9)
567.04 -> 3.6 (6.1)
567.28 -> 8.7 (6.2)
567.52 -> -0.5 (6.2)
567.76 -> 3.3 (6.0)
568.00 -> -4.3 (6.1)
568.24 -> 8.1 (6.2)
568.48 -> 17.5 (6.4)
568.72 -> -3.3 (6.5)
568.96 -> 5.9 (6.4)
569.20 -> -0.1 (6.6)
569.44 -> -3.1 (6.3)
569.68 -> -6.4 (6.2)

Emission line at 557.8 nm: Mg II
